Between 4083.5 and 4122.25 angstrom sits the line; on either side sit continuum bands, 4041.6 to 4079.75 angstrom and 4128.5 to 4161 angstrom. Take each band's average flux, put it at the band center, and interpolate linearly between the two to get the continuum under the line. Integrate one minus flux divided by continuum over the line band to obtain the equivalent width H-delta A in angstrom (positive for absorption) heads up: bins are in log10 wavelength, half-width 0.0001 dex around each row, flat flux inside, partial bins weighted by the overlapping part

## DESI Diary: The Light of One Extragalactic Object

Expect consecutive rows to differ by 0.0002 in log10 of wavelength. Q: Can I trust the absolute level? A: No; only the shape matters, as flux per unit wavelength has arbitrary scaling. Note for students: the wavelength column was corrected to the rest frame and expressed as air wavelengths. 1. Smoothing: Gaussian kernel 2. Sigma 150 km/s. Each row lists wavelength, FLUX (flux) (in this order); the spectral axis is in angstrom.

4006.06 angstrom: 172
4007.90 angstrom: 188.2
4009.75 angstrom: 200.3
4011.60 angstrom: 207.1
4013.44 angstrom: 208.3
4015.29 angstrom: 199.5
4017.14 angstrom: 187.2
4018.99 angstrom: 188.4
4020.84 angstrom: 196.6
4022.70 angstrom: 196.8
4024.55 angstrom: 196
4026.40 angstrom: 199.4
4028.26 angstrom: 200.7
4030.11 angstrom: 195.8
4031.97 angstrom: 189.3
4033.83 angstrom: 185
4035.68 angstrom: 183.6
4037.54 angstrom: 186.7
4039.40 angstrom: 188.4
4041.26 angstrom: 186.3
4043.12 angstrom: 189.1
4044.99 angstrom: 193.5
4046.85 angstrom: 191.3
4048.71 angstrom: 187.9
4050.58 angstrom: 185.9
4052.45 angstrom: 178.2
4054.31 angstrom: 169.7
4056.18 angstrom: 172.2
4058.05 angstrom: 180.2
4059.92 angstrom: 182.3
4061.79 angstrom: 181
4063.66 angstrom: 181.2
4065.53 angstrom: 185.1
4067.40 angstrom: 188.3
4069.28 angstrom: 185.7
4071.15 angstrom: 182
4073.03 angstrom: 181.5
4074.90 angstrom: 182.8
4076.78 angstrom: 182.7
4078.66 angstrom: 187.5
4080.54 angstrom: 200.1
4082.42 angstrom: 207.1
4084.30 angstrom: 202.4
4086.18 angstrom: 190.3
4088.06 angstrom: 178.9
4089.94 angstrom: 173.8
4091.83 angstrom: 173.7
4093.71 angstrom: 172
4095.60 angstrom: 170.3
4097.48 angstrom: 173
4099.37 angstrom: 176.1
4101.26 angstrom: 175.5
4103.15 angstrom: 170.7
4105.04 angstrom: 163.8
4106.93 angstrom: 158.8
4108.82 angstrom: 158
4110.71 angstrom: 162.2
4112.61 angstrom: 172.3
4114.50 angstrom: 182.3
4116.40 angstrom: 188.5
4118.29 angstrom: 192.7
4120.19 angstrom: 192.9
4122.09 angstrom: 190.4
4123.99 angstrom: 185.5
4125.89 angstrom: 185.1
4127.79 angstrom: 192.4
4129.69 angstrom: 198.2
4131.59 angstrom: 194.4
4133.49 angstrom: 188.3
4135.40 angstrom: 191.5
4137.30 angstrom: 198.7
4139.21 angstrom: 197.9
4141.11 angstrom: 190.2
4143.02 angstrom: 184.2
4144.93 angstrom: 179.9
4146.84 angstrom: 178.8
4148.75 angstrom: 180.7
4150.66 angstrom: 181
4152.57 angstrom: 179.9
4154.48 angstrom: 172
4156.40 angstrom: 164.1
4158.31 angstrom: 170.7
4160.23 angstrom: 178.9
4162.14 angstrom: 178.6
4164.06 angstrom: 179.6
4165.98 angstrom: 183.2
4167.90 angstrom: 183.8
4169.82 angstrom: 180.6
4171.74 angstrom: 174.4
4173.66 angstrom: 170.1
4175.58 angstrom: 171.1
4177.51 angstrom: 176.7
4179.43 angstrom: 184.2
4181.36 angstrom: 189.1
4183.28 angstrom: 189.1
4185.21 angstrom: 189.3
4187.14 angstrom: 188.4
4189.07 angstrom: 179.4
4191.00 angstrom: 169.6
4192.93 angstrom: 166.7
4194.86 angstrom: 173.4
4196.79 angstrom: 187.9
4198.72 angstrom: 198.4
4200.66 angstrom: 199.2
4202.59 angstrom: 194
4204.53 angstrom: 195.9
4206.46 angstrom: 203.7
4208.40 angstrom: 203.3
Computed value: 1.5 angstrom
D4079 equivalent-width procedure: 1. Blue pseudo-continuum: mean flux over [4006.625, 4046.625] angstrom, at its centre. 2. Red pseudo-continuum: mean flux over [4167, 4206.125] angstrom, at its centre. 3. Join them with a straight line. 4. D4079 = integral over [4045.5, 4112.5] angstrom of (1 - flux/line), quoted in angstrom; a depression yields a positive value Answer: 3.7 angstrom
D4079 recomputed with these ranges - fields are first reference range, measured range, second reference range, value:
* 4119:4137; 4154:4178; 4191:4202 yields 1.5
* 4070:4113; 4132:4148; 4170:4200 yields -0.8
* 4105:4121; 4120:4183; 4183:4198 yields -1.9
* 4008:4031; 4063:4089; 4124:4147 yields 0.8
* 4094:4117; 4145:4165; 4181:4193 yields 0.1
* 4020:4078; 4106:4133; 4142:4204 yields 0.1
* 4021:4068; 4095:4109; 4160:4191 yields 1.2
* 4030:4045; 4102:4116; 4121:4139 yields 1.7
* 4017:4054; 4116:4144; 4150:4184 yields -1.5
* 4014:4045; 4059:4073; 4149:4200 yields 0.4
